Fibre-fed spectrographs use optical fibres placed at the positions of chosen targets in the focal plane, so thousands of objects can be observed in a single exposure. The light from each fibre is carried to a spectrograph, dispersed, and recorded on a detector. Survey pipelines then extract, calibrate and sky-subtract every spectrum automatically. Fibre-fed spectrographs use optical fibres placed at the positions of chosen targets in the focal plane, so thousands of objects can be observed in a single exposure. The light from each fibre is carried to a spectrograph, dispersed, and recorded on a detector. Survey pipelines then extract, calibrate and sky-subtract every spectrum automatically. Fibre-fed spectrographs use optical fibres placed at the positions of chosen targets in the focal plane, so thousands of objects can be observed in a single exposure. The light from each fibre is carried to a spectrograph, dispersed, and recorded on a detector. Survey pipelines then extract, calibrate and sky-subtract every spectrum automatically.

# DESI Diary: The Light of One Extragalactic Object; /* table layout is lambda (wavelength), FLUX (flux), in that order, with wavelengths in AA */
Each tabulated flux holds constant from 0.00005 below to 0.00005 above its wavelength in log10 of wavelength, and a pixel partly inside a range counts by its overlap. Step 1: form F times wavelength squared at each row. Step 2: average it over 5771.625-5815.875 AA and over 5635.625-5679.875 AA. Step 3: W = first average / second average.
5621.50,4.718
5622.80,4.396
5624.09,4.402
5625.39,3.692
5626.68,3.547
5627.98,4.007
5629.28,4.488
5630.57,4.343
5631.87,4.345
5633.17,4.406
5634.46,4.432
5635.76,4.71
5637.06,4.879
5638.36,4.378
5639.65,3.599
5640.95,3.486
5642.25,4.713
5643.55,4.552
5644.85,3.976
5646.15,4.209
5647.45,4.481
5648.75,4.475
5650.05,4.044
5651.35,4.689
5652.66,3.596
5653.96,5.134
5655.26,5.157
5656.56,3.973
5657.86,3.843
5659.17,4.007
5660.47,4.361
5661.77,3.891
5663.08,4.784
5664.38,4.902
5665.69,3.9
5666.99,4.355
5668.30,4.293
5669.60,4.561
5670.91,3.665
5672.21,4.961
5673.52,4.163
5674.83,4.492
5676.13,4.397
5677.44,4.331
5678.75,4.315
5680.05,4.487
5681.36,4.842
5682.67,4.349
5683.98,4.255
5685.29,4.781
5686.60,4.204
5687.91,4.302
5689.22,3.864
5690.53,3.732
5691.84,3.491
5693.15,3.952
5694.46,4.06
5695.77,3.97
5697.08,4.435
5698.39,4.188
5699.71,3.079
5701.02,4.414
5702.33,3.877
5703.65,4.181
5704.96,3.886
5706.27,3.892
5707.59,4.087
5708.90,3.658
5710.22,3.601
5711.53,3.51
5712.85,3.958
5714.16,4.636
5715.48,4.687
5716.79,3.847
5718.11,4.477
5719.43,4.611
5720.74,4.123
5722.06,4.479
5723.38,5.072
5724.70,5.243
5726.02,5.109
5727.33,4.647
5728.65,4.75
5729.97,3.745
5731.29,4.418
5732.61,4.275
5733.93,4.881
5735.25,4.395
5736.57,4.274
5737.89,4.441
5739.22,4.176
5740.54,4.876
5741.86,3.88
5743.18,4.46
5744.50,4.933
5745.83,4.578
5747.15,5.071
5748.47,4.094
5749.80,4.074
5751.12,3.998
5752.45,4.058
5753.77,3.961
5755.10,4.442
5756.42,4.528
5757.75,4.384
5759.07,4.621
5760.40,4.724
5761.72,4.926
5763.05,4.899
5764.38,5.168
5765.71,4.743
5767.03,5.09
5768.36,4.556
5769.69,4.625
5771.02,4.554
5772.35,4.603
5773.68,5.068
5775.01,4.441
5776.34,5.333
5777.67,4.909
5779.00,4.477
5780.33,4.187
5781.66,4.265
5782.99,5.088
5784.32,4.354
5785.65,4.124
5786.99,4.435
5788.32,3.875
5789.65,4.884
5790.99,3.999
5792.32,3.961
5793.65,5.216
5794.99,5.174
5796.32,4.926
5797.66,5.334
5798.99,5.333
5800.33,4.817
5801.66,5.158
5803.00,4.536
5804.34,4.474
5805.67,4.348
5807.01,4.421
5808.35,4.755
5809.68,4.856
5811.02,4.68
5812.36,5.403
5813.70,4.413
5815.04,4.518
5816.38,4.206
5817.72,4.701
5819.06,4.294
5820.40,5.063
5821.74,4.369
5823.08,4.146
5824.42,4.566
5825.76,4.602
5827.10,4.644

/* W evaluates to 1.13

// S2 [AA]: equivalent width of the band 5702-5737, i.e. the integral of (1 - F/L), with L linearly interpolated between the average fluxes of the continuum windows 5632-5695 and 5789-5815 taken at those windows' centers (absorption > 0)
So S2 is 1.4 AA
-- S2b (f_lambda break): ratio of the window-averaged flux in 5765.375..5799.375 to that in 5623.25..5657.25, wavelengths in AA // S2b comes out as 1.1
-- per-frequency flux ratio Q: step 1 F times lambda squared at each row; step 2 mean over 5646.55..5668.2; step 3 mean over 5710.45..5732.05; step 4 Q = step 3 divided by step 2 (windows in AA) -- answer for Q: 1.05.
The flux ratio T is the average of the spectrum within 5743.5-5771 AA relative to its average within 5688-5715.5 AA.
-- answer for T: 1.16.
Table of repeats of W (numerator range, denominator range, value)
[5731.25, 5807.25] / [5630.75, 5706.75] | 1.12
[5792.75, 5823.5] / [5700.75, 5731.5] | 1.14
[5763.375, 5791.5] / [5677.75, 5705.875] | 1.15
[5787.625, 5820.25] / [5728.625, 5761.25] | 1.09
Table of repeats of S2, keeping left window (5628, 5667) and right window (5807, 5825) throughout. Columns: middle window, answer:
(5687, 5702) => 1.5 AA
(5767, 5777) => -0.5 AA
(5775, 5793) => 0.4 AA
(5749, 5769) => -0.1 AA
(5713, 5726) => -0.4 AA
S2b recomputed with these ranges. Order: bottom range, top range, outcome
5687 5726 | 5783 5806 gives 1.13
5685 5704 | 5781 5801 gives 1.16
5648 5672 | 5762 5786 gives 1.09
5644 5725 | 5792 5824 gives 1.11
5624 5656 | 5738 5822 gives 1.07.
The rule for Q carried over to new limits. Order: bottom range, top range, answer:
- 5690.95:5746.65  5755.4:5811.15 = 1.12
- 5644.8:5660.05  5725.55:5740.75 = 1.07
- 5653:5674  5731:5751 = 1.05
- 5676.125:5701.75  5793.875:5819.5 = 1.19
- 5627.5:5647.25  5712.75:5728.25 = 1.10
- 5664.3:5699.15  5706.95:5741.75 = 1.04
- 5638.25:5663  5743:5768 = 1.12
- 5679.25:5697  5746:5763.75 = 1.09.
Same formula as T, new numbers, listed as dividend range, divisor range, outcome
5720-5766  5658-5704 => 1.07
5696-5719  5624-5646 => 0.95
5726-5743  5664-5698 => 1.04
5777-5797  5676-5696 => 1.08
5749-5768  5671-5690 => 1.04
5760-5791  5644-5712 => 1.11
